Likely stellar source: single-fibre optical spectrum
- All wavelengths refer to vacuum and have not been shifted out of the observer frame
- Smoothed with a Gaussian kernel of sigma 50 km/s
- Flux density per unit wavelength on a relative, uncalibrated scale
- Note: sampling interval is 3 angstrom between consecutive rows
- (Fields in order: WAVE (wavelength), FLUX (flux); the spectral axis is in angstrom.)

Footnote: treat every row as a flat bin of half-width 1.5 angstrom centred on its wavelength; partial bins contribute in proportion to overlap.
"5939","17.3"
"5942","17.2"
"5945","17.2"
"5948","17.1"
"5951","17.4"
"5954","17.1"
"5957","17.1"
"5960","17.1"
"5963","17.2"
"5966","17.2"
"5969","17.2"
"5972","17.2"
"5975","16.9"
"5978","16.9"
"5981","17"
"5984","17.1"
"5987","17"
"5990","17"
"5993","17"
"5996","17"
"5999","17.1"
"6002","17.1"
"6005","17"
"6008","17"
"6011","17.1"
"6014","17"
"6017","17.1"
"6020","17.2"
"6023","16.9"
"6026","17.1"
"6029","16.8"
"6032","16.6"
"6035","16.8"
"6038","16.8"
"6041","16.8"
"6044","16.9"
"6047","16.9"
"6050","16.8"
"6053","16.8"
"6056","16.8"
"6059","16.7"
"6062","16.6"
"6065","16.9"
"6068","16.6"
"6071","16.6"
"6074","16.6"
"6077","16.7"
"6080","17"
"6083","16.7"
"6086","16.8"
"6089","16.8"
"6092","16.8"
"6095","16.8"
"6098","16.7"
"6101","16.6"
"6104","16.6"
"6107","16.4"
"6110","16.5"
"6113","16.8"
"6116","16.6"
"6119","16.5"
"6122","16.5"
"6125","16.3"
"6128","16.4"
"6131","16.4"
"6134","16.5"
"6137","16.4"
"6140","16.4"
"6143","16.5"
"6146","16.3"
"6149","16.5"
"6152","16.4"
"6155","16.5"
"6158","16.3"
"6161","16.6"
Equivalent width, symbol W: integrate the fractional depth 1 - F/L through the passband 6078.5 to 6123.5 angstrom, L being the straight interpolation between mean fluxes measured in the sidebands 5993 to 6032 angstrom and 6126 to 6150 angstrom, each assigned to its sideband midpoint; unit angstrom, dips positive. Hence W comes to -0.2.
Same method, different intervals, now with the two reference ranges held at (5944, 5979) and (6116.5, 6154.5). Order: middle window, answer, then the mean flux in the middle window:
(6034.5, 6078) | 0.0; 16.8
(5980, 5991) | 0.0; 17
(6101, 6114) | 0.0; 16.6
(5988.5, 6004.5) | 0.0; 17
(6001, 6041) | -0.1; 17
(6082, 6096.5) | -0.1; 16.8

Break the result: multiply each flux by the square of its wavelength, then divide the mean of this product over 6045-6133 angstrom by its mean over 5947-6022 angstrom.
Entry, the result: 1.01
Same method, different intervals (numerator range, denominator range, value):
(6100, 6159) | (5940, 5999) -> 1.02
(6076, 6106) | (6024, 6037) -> 1.02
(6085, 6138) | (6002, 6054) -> 1.01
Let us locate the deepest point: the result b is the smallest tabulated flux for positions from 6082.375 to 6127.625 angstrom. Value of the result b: 16.3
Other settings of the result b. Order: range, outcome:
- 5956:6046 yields 16.6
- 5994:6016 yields 17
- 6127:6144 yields 16.4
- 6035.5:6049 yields 16.8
